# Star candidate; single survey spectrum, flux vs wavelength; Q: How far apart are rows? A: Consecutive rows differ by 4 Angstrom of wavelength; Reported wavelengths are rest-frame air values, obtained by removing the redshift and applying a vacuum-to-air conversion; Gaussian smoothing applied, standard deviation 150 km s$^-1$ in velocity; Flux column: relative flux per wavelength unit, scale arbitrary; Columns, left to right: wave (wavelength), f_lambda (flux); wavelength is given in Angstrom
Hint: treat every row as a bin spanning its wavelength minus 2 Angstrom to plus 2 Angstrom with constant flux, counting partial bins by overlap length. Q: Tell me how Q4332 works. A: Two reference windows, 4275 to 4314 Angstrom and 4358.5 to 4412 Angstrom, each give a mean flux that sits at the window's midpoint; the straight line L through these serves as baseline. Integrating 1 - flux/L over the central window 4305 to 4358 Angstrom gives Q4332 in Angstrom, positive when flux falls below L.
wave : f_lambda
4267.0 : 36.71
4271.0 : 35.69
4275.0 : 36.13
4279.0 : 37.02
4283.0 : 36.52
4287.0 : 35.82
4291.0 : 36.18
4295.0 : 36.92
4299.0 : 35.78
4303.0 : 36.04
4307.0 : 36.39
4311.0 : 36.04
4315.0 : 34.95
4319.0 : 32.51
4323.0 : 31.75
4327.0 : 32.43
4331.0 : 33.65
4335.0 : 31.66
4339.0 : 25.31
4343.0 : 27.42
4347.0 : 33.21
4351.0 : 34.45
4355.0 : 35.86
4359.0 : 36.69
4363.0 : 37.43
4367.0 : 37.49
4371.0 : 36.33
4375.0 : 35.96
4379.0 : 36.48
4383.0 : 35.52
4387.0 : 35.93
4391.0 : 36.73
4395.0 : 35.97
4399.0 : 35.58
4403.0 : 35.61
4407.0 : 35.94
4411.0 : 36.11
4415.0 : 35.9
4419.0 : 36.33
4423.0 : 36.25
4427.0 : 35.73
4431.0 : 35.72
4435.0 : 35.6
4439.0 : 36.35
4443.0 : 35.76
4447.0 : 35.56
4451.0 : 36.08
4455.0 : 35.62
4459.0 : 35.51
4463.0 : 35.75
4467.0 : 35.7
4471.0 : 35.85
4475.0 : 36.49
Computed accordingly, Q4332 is 5.0 Angstrom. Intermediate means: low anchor 36.3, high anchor 36.3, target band 32.8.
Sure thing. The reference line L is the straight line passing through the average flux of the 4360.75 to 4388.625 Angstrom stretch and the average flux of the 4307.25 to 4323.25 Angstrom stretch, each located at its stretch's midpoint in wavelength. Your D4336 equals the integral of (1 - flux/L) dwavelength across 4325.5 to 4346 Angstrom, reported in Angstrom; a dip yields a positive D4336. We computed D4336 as 2.8 Angstrom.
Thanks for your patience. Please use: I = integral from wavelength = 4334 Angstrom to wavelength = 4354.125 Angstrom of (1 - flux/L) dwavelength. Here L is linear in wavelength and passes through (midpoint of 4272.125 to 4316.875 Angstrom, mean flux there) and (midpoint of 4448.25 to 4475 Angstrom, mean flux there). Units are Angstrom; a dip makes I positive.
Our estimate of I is 3.01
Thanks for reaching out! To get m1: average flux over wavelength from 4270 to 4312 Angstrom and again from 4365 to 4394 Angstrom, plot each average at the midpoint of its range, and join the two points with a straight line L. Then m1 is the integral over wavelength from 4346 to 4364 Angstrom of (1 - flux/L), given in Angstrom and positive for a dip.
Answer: 0.4 Angstrom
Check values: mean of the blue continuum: 36.2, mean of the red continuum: 36.3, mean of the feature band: 35.6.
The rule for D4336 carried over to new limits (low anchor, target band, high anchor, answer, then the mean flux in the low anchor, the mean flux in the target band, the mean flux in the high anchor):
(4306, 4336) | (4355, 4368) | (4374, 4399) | -0.7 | 33.6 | 37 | 36.1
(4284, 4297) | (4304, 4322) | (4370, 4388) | 0.7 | 36.3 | 34.9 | 36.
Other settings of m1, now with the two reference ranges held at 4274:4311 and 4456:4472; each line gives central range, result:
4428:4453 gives 0.0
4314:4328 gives 1.3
